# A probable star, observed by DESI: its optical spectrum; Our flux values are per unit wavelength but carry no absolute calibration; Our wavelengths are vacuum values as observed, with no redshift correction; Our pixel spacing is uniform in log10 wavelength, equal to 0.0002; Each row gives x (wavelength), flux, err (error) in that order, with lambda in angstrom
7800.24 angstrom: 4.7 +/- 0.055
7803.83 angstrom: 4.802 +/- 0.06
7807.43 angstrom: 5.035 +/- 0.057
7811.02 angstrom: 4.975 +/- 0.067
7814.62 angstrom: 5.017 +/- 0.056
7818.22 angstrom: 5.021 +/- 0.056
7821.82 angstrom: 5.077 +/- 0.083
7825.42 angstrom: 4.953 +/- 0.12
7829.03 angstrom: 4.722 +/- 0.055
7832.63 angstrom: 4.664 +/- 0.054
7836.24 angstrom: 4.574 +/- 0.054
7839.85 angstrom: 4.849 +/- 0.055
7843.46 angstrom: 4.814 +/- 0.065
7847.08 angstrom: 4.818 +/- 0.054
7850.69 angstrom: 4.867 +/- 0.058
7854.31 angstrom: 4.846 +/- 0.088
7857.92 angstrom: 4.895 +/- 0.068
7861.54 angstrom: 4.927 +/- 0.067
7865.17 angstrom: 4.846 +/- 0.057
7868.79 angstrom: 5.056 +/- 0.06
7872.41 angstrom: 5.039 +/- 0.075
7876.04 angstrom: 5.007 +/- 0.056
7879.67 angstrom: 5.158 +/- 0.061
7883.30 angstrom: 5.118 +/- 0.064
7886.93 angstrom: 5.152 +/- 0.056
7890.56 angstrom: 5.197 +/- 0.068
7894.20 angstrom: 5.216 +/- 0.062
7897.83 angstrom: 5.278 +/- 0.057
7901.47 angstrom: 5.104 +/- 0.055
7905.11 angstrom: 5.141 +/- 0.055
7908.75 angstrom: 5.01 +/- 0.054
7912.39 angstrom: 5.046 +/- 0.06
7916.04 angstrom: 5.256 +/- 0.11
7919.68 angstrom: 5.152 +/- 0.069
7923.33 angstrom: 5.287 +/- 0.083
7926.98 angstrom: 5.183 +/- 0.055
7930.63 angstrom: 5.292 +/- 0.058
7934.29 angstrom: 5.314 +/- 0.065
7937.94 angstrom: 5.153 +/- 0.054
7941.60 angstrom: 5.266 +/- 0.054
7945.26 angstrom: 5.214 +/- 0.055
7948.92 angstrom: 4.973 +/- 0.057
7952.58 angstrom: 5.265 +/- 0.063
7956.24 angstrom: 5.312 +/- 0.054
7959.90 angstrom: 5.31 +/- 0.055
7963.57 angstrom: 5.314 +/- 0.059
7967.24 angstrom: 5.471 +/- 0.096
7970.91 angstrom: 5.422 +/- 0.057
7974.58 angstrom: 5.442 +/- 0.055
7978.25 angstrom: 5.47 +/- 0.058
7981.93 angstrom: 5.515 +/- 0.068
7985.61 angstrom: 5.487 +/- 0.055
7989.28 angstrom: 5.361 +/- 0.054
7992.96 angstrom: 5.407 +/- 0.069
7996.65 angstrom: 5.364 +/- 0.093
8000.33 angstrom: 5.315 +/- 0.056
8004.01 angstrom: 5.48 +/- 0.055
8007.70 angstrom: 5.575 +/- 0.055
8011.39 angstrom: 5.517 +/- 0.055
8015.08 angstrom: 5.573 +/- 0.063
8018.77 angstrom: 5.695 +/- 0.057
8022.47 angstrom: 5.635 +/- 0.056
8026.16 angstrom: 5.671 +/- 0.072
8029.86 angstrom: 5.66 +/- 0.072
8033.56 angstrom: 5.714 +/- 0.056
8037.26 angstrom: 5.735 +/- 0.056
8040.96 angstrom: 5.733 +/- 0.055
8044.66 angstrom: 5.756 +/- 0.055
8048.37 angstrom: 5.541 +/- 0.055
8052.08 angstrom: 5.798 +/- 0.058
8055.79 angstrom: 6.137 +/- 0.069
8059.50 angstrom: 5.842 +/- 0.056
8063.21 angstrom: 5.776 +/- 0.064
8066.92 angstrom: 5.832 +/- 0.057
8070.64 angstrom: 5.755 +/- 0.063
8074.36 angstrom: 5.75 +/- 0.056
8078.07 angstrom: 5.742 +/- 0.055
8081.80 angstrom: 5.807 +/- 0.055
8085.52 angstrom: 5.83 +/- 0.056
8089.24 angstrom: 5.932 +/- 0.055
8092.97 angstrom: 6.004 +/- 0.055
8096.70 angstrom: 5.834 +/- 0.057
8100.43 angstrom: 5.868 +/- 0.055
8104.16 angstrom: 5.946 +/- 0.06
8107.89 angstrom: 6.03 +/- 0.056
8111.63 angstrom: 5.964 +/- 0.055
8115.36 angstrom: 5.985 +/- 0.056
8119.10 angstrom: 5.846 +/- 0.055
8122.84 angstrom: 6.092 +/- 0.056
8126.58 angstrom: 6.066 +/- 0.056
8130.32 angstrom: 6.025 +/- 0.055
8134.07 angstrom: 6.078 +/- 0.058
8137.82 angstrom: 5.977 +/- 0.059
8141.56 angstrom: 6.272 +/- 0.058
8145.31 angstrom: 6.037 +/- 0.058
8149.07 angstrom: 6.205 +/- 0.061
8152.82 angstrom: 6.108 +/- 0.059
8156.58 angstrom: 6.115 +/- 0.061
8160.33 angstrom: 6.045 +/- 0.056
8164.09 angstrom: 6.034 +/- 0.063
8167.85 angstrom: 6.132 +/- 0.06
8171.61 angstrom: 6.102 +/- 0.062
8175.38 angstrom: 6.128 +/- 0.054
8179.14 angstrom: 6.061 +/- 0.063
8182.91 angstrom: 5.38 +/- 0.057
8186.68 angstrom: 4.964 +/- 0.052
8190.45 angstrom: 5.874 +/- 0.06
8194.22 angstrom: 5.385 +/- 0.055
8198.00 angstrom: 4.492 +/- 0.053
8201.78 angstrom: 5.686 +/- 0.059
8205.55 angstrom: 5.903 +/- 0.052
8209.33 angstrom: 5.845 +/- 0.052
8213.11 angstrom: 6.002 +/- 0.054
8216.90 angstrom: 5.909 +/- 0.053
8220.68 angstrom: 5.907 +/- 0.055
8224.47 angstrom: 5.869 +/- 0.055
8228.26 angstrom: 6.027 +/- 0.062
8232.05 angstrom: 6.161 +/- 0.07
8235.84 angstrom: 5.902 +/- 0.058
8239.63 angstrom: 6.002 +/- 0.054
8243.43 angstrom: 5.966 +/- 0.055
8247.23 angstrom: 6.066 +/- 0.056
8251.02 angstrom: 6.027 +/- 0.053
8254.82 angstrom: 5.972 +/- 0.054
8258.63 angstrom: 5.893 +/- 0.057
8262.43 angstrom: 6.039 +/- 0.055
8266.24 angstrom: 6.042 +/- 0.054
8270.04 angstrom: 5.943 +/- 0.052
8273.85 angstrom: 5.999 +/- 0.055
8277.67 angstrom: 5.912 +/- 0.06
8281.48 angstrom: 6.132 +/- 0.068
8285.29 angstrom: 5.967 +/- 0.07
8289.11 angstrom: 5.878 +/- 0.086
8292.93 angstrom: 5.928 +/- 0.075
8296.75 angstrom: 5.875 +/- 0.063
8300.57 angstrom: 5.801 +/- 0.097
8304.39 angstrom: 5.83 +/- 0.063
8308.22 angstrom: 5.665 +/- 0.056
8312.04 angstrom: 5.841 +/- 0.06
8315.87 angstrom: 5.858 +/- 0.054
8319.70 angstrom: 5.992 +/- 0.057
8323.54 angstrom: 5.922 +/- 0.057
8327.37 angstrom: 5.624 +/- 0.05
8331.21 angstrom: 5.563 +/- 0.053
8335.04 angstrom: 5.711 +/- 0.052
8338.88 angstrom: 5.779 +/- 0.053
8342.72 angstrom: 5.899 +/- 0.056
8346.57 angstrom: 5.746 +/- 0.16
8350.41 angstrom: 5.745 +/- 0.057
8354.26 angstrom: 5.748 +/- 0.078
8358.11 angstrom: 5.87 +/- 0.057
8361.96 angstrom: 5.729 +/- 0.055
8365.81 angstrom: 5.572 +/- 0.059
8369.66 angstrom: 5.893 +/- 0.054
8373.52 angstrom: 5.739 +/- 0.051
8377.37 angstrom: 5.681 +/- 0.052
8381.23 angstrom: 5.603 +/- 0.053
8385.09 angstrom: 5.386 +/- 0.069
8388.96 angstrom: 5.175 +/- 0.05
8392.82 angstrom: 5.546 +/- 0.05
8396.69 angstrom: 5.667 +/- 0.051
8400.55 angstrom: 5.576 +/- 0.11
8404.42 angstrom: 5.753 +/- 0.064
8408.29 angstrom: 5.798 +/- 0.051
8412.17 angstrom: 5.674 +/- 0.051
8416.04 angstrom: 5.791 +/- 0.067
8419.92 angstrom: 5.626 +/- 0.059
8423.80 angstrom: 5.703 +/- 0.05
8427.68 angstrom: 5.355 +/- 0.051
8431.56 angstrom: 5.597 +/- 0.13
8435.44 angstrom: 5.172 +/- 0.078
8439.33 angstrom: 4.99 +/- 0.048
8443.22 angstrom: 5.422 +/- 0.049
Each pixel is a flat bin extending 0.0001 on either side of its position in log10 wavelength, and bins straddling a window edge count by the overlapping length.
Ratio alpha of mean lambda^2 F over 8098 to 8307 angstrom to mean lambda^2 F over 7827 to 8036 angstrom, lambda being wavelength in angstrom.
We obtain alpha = 1.2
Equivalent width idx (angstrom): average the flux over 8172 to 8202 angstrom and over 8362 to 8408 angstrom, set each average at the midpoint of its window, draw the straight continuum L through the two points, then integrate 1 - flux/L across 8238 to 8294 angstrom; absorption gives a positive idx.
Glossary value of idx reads -4.4 angstrom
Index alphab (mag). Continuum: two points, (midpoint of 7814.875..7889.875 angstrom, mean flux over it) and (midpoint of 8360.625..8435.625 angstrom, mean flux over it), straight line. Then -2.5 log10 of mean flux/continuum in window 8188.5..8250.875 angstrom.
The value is -0.08 mag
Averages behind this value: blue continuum 4.93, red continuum 5.61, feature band 5.82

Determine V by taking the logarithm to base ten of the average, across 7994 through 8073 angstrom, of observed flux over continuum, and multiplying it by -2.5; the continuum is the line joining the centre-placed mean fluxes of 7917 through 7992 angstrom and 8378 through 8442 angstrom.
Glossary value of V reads -0.063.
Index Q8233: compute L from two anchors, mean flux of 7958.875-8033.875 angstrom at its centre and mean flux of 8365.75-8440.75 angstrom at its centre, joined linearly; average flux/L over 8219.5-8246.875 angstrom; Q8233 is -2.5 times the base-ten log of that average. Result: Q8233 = -0.08 mag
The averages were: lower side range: 5.49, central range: 5.98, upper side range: 5.57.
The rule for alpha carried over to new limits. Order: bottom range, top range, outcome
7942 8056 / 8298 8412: 1.13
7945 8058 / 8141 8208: 1.10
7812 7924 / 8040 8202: 1.25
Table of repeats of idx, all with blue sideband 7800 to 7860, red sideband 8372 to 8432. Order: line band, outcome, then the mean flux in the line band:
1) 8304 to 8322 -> -1.1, 5.84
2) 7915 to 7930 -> -0.7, 5.23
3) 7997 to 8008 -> -0.7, 5.43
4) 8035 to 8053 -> -2.0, 5.71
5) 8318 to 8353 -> -1.6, 5.77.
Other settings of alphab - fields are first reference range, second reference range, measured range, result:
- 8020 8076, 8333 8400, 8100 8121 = -0.04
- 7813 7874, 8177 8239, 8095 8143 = -0.09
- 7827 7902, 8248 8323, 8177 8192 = 0.02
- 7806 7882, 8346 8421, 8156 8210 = -0.07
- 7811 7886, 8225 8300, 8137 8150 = -0.08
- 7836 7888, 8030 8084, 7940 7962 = 0.02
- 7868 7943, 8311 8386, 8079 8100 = -0.09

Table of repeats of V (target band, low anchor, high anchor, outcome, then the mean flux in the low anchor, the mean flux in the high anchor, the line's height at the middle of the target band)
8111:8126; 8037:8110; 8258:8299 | -0.02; 5.83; 5.97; 5.86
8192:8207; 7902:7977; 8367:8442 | 0.01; 5.24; 5.56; 5.42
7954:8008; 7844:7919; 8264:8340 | -0.03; 5.05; 5.86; 5.24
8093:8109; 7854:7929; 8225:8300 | -0.06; 5.1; 5.98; 5.6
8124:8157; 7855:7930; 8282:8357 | -0.11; 5.1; 5.82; 5.52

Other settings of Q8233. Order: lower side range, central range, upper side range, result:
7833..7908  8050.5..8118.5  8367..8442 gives -0.129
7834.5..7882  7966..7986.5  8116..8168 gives -0.016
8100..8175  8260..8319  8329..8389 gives -0.020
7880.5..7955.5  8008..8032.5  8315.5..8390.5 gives -0.063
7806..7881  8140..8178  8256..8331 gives -0.096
